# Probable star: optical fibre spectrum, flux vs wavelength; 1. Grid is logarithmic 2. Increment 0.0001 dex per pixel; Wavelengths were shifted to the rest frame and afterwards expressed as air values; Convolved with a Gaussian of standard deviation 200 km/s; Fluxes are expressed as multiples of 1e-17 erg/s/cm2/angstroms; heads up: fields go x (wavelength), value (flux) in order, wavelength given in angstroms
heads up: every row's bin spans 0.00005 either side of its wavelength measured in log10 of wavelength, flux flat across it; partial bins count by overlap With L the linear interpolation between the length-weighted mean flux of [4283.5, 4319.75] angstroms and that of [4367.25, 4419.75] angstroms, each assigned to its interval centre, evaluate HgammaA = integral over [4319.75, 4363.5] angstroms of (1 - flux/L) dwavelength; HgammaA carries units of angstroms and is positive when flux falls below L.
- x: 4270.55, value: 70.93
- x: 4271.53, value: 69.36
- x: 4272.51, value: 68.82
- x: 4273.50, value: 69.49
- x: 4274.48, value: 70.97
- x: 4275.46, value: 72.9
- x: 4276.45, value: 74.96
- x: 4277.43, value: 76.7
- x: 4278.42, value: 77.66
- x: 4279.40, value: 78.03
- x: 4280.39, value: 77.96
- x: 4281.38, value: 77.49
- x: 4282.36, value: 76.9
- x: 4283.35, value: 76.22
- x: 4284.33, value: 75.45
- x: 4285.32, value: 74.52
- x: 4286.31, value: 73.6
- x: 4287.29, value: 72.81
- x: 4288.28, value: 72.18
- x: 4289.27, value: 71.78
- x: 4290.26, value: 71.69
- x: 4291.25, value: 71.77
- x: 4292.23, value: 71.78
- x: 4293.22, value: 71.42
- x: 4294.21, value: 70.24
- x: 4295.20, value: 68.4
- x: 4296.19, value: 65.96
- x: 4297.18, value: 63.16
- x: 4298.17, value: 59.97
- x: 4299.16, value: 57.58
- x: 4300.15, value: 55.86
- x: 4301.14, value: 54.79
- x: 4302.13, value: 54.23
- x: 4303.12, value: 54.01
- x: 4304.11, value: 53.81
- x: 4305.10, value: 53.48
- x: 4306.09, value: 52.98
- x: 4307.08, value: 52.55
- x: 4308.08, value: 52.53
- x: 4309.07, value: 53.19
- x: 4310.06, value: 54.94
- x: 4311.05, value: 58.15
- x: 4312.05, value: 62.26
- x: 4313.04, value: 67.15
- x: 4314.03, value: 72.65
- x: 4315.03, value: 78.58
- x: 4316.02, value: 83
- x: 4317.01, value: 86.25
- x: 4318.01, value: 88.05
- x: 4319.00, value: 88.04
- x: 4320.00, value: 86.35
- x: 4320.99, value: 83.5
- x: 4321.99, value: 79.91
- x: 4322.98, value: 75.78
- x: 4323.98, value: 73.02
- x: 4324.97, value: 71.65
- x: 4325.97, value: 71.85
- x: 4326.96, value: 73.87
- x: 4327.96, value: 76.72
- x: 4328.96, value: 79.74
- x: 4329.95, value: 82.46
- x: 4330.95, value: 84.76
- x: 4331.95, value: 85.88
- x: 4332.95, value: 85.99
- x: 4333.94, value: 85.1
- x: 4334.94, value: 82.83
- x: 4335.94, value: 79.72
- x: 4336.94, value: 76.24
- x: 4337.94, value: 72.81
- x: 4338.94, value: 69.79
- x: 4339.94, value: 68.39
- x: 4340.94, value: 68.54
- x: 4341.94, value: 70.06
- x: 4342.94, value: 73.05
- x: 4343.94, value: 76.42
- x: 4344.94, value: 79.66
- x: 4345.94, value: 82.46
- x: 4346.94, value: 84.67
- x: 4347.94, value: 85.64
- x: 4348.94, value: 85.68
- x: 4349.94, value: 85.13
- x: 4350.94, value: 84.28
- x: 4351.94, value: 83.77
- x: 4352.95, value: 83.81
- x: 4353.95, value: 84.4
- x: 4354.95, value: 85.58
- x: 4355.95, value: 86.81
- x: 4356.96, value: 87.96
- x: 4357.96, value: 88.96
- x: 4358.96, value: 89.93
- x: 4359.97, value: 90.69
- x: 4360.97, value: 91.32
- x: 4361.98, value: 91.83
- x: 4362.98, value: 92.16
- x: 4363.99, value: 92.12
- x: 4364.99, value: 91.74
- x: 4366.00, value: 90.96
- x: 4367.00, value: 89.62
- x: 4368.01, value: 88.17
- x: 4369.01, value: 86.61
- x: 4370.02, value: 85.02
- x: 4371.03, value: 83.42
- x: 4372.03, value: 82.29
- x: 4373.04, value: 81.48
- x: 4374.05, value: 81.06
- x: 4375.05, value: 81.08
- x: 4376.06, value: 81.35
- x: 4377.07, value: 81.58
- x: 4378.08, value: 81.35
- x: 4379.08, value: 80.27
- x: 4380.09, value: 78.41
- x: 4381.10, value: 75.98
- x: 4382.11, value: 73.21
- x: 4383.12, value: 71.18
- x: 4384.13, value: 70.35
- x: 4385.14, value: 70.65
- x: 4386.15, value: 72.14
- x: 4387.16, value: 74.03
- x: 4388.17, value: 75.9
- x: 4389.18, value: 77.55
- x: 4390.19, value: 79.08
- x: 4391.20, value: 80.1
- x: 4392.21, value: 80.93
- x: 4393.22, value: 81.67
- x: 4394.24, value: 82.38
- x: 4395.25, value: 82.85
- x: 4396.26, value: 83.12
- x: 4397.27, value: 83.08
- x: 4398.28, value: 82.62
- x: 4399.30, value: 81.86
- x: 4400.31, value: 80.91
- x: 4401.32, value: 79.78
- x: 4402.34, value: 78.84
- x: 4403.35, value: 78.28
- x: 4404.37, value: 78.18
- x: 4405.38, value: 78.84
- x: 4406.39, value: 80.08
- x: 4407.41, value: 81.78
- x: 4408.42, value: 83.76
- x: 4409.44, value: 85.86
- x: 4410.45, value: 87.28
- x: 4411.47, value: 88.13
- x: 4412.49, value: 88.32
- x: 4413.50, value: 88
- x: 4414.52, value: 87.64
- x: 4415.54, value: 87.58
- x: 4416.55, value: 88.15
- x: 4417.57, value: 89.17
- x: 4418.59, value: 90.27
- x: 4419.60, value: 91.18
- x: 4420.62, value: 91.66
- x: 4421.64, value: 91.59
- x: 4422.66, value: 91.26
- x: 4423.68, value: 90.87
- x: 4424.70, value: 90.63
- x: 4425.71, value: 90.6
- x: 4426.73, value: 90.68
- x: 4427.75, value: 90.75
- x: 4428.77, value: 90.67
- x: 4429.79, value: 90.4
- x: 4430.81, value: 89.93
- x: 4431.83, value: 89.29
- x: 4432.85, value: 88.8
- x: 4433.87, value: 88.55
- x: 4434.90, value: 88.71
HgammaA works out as -4.9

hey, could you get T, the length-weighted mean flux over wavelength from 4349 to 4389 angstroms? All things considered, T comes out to 83.2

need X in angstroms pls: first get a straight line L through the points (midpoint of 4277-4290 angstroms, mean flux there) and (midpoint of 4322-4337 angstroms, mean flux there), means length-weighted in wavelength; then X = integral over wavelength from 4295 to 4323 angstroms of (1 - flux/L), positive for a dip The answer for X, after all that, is 4.20 angstroms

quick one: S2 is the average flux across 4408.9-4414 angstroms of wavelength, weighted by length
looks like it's 87.5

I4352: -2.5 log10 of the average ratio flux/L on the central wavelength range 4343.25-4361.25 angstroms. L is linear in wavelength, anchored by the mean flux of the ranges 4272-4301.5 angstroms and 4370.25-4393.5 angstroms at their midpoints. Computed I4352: -0.13 mag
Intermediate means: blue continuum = 70.8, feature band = 85.2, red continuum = 78.1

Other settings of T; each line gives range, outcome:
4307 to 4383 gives 79.9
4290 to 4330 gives 68.2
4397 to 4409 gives 80.6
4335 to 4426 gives 82.8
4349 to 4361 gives 86.7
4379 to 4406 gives 78.2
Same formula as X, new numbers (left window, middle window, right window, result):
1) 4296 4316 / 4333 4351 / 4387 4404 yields -2.8 angstroms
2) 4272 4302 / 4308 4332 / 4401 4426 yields -0.1 angstroms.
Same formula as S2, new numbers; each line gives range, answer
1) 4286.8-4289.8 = 72.2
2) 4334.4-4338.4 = 77.9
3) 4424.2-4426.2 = 91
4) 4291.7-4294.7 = 71.3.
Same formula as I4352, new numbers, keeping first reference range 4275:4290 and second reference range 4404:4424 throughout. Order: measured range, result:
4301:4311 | 0.39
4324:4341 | 0.03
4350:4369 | -0.08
